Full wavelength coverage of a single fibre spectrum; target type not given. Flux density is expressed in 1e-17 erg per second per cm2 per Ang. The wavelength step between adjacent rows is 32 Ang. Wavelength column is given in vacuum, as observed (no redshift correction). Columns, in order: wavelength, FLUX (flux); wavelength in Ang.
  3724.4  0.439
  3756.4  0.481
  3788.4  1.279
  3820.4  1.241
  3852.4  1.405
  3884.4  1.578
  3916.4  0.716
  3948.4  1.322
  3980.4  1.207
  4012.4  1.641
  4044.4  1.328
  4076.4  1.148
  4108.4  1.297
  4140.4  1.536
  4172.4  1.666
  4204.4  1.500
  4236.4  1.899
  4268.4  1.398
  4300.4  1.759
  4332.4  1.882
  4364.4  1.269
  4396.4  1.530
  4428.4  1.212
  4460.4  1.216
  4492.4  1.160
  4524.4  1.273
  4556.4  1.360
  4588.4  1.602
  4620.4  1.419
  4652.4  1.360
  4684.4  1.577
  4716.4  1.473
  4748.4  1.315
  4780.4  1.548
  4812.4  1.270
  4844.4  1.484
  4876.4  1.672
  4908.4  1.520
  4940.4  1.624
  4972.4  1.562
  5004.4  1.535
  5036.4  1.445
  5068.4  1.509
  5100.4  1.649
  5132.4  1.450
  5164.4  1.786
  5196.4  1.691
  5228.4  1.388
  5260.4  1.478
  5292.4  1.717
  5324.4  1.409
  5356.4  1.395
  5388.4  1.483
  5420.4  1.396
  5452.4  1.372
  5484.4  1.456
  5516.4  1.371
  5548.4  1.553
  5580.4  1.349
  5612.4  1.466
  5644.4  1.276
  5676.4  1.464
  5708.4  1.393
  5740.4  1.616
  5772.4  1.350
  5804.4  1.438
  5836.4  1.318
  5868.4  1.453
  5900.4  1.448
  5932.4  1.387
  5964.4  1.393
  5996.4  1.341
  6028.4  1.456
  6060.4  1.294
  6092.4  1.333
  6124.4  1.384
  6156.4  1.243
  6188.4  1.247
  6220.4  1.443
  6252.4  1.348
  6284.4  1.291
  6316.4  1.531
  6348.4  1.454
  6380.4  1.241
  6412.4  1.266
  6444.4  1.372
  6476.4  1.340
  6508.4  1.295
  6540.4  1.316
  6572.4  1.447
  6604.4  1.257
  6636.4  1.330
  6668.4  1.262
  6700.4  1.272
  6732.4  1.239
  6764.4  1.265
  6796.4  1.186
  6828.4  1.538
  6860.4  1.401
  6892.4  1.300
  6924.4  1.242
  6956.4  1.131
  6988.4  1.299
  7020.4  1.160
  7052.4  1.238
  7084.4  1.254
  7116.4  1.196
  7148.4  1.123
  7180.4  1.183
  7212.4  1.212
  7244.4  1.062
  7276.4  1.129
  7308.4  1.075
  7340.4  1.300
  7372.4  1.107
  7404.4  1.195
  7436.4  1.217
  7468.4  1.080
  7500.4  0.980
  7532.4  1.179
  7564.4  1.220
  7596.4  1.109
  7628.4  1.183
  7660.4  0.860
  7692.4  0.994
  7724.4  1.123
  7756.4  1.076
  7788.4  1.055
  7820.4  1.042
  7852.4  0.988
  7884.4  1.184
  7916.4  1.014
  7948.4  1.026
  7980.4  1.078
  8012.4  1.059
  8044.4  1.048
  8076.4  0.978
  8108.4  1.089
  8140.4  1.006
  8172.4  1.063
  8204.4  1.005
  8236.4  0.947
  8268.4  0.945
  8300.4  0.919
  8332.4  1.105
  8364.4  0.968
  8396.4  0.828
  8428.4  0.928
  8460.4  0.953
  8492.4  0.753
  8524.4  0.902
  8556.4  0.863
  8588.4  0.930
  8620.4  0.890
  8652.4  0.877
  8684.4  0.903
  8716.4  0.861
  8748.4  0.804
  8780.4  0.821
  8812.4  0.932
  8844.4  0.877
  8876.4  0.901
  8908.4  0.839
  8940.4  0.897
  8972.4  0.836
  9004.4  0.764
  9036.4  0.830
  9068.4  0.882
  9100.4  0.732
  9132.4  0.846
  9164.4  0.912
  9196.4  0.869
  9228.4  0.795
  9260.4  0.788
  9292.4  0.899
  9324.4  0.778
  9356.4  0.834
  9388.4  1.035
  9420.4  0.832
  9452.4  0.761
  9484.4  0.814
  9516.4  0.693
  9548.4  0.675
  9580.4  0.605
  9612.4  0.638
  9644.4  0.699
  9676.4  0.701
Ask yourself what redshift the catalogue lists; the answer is 0.040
